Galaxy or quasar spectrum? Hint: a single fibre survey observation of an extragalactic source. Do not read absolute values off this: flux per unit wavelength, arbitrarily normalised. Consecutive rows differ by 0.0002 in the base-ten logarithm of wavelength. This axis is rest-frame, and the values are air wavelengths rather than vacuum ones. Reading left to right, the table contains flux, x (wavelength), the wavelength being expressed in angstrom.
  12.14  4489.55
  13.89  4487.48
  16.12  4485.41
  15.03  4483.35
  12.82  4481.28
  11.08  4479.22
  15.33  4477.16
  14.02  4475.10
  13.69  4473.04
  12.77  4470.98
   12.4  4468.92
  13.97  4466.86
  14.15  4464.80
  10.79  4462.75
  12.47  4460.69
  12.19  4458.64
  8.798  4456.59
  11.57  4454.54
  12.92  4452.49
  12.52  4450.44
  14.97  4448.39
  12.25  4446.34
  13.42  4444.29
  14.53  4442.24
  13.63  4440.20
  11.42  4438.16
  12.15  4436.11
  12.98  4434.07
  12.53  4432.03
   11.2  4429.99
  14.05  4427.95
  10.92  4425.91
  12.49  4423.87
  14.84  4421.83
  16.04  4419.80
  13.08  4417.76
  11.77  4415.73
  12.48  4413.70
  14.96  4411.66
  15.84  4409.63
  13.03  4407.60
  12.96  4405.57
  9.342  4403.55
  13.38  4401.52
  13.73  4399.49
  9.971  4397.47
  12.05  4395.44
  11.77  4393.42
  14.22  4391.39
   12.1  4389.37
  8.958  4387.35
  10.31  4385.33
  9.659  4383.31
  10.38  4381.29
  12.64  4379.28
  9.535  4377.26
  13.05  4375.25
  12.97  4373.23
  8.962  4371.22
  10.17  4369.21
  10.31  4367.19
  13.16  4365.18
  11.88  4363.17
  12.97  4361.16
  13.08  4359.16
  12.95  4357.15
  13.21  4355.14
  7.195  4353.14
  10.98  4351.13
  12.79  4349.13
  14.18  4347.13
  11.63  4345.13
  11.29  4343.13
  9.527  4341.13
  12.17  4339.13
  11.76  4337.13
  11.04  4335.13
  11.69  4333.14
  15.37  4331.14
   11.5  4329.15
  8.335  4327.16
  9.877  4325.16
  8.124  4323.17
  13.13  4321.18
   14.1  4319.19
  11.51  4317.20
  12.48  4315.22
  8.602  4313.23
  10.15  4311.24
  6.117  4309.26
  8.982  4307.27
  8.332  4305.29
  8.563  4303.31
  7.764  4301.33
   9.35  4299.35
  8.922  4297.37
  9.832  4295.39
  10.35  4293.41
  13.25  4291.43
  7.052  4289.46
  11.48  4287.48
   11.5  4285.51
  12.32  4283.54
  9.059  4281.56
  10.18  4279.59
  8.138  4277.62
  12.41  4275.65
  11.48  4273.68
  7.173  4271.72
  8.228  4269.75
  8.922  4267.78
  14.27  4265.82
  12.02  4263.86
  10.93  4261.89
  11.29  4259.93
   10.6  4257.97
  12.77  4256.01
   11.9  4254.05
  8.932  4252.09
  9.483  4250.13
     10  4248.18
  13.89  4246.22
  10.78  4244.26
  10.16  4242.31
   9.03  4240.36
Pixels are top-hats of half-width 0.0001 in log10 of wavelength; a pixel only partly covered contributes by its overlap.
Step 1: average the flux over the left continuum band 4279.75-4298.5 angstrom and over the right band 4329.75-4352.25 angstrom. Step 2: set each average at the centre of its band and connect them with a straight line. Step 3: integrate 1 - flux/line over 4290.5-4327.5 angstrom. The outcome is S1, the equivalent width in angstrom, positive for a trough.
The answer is 3.7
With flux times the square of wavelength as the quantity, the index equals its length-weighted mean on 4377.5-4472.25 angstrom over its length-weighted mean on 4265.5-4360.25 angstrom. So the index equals 1.2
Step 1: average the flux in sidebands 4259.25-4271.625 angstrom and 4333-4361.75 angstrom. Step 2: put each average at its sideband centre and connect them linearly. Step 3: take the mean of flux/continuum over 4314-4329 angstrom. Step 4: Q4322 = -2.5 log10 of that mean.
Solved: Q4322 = 0.033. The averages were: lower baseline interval 10.7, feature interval 11.1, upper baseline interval 11.8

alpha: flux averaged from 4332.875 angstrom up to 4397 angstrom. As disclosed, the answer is 11.5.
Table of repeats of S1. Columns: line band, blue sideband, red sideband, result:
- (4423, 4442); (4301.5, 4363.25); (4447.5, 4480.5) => -0.2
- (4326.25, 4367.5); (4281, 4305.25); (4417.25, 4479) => -3.2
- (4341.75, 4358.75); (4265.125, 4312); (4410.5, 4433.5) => -0.7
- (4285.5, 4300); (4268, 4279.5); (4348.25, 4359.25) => -0.2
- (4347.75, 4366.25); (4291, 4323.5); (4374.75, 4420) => -1.5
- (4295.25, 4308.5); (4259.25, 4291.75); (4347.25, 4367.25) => 2.8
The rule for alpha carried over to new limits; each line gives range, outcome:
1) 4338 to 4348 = 11.7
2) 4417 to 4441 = 12.9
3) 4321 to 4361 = 11.5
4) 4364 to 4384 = 11.1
